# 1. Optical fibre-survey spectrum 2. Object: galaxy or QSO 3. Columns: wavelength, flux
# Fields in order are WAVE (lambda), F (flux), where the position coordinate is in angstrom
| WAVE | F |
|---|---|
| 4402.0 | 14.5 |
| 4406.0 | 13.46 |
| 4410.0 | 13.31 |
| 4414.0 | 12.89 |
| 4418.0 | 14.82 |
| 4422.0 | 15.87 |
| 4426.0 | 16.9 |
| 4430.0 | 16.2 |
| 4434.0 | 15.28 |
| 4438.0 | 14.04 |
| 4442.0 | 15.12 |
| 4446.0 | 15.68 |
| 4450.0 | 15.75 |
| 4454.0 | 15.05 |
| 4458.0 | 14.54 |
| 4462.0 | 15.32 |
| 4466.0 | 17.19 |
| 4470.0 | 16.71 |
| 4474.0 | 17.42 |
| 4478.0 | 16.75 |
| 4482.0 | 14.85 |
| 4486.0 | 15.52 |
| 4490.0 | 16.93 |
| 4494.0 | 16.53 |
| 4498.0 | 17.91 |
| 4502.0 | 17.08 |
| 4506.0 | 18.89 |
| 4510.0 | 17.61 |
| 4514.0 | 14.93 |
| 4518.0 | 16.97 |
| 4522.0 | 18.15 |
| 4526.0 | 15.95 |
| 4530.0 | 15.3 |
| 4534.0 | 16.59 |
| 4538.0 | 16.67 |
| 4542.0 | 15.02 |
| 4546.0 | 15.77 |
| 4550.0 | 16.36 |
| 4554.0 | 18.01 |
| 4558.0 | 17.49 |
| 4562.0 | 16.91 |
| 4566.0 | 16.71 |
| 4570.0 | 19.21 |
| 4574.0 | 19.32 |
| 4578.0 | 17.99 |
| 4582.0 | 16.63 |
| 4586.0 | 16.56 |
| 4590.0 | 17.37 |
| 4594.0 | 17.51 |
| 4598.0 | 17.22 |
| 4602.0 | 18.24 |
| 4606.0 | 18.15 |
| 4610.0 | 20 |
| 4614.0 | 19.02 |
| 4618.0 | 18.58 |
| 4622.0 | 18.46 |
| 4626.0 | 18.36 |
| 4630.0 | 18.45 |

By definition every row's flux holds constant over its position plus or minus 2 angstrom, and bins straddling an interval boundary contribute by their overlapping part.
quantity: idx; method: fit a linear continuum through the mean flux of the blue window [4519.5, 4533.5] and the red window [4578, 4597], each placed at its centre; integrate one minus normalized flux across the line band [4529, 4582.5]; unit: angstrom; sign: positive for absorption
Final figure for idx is -0.7 angstrom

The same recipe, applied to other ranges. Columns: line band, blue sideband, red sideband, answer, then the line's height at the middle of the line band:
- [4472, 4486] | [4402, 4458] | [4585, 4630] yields -0.4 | 15.8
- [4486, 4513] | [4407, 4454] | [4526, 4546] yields -2.9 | 15.6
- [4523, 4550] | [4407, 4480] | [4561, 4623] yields 1.7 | 17.1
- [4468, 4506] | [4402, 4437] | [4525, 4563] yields -2.6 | 15.7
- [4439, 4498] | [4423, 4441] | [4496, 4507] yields 2.8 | 16.8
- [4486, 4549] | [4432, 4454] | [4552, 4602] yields -0.5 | 16.5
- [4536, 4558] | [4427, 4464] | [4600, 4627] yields 1.1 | 17.3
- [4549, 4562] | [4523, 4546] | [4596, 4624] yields -0.5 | 16.7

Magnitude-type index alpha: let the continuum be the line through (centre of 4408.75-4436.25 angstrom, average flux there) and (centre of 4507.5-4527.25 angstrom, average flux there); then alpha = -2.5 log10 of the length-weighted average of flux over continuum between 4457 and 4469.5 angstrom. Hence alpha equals -0.01 mag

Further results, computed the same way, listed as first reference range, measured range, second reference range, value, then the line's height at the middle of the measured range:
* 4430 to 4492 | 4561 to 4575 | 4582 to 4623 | -0.03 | 17.5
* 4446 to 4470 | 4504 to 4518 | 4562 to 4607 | -0.04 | 16.5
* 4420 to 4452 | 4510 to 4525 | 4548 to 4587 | 0.00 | 16.8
